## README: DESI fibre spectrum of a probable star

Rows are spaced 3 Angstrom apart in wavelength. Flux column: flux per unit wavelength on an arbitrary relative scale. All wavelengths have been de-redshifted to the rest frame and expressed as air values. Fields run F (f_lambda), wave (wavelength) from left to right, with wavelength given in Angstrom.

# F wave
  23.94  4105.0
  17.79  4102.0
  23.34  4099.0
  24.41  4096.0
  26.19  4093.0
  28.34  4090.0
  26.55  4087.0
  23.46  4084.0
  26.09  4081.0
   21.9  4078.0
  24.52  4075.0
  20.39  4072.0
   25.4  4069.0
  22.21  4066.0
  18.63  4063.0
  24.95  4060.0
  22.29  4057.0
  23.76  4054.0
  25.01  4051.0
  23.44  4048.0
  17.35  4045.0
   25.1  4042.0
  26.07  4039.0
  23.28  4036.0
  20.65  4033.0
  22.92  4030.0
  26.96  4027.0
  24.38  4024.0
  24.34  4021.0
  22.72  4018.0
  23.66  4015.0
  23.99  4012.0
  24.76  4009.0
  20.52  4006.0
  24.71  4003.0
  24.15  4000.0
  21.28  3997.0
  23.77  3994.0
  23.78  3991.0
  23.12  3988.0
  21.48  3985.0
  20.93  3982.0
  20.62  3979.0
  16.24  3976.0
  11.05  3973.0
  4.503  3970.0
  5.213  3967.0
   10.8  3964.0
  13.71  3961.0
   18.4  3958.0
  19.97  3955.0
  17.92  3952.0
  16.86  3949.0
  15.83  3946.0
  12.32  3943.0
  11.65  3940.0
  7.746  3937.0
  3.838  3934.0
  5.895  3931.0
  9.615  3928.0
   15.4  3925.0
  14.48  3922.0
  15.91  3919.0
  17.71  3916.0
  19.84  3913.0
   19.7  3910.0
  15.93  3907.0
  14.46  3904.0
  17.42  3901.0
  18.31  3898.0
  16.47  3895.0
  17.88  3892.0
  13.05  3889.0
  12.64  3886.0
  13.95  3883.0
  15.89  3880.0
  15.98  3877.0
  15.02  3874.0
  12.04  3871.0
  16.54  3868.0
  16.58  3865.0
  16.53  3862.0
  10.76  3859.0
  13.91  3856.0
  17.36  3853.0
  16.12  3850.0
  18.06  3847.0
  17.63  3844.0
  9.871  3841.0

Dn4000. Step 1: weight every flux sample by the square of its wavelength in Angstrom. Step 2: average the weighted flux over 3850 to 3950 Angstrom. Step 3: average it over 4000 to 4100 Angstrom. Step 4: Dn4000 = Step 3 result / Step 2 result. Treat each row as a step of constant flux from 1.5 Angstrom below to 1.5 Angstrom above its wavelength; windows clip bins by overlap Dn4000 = 1.77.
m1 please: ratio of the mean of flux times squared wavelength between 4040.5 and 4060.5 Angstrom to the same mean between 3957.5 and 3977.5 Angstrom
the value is 2.2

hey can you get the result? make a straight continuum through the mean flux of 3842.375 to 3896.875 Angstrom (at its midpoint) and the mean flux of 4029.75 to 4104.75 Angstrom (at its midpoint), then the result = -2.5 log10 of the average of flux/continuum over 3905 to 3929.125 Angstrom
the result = 0.07 mag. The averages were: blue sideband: 15.4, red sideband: 23.4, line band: 16.1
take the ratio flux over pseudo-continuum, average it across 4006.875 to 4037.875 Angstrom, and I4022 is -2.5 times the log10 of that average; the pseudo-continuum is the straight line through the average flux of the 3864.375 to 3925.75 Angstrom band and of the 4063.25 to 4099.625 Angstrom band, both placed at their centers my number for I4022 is -0.10 mag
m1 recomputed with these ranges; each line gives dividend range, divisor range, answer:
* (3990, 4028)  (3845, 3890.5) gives 1.70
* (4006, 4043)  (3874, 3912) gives 1.60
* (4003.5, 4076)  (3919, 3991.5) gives 1.71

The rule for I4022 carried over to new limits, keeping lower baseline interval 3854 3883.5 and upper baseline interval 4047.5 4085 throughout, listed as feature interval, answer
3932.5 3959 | 0.304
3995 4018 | -0.128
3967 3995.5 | 0.117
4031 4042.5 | -0.078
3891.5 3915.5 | -0.078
